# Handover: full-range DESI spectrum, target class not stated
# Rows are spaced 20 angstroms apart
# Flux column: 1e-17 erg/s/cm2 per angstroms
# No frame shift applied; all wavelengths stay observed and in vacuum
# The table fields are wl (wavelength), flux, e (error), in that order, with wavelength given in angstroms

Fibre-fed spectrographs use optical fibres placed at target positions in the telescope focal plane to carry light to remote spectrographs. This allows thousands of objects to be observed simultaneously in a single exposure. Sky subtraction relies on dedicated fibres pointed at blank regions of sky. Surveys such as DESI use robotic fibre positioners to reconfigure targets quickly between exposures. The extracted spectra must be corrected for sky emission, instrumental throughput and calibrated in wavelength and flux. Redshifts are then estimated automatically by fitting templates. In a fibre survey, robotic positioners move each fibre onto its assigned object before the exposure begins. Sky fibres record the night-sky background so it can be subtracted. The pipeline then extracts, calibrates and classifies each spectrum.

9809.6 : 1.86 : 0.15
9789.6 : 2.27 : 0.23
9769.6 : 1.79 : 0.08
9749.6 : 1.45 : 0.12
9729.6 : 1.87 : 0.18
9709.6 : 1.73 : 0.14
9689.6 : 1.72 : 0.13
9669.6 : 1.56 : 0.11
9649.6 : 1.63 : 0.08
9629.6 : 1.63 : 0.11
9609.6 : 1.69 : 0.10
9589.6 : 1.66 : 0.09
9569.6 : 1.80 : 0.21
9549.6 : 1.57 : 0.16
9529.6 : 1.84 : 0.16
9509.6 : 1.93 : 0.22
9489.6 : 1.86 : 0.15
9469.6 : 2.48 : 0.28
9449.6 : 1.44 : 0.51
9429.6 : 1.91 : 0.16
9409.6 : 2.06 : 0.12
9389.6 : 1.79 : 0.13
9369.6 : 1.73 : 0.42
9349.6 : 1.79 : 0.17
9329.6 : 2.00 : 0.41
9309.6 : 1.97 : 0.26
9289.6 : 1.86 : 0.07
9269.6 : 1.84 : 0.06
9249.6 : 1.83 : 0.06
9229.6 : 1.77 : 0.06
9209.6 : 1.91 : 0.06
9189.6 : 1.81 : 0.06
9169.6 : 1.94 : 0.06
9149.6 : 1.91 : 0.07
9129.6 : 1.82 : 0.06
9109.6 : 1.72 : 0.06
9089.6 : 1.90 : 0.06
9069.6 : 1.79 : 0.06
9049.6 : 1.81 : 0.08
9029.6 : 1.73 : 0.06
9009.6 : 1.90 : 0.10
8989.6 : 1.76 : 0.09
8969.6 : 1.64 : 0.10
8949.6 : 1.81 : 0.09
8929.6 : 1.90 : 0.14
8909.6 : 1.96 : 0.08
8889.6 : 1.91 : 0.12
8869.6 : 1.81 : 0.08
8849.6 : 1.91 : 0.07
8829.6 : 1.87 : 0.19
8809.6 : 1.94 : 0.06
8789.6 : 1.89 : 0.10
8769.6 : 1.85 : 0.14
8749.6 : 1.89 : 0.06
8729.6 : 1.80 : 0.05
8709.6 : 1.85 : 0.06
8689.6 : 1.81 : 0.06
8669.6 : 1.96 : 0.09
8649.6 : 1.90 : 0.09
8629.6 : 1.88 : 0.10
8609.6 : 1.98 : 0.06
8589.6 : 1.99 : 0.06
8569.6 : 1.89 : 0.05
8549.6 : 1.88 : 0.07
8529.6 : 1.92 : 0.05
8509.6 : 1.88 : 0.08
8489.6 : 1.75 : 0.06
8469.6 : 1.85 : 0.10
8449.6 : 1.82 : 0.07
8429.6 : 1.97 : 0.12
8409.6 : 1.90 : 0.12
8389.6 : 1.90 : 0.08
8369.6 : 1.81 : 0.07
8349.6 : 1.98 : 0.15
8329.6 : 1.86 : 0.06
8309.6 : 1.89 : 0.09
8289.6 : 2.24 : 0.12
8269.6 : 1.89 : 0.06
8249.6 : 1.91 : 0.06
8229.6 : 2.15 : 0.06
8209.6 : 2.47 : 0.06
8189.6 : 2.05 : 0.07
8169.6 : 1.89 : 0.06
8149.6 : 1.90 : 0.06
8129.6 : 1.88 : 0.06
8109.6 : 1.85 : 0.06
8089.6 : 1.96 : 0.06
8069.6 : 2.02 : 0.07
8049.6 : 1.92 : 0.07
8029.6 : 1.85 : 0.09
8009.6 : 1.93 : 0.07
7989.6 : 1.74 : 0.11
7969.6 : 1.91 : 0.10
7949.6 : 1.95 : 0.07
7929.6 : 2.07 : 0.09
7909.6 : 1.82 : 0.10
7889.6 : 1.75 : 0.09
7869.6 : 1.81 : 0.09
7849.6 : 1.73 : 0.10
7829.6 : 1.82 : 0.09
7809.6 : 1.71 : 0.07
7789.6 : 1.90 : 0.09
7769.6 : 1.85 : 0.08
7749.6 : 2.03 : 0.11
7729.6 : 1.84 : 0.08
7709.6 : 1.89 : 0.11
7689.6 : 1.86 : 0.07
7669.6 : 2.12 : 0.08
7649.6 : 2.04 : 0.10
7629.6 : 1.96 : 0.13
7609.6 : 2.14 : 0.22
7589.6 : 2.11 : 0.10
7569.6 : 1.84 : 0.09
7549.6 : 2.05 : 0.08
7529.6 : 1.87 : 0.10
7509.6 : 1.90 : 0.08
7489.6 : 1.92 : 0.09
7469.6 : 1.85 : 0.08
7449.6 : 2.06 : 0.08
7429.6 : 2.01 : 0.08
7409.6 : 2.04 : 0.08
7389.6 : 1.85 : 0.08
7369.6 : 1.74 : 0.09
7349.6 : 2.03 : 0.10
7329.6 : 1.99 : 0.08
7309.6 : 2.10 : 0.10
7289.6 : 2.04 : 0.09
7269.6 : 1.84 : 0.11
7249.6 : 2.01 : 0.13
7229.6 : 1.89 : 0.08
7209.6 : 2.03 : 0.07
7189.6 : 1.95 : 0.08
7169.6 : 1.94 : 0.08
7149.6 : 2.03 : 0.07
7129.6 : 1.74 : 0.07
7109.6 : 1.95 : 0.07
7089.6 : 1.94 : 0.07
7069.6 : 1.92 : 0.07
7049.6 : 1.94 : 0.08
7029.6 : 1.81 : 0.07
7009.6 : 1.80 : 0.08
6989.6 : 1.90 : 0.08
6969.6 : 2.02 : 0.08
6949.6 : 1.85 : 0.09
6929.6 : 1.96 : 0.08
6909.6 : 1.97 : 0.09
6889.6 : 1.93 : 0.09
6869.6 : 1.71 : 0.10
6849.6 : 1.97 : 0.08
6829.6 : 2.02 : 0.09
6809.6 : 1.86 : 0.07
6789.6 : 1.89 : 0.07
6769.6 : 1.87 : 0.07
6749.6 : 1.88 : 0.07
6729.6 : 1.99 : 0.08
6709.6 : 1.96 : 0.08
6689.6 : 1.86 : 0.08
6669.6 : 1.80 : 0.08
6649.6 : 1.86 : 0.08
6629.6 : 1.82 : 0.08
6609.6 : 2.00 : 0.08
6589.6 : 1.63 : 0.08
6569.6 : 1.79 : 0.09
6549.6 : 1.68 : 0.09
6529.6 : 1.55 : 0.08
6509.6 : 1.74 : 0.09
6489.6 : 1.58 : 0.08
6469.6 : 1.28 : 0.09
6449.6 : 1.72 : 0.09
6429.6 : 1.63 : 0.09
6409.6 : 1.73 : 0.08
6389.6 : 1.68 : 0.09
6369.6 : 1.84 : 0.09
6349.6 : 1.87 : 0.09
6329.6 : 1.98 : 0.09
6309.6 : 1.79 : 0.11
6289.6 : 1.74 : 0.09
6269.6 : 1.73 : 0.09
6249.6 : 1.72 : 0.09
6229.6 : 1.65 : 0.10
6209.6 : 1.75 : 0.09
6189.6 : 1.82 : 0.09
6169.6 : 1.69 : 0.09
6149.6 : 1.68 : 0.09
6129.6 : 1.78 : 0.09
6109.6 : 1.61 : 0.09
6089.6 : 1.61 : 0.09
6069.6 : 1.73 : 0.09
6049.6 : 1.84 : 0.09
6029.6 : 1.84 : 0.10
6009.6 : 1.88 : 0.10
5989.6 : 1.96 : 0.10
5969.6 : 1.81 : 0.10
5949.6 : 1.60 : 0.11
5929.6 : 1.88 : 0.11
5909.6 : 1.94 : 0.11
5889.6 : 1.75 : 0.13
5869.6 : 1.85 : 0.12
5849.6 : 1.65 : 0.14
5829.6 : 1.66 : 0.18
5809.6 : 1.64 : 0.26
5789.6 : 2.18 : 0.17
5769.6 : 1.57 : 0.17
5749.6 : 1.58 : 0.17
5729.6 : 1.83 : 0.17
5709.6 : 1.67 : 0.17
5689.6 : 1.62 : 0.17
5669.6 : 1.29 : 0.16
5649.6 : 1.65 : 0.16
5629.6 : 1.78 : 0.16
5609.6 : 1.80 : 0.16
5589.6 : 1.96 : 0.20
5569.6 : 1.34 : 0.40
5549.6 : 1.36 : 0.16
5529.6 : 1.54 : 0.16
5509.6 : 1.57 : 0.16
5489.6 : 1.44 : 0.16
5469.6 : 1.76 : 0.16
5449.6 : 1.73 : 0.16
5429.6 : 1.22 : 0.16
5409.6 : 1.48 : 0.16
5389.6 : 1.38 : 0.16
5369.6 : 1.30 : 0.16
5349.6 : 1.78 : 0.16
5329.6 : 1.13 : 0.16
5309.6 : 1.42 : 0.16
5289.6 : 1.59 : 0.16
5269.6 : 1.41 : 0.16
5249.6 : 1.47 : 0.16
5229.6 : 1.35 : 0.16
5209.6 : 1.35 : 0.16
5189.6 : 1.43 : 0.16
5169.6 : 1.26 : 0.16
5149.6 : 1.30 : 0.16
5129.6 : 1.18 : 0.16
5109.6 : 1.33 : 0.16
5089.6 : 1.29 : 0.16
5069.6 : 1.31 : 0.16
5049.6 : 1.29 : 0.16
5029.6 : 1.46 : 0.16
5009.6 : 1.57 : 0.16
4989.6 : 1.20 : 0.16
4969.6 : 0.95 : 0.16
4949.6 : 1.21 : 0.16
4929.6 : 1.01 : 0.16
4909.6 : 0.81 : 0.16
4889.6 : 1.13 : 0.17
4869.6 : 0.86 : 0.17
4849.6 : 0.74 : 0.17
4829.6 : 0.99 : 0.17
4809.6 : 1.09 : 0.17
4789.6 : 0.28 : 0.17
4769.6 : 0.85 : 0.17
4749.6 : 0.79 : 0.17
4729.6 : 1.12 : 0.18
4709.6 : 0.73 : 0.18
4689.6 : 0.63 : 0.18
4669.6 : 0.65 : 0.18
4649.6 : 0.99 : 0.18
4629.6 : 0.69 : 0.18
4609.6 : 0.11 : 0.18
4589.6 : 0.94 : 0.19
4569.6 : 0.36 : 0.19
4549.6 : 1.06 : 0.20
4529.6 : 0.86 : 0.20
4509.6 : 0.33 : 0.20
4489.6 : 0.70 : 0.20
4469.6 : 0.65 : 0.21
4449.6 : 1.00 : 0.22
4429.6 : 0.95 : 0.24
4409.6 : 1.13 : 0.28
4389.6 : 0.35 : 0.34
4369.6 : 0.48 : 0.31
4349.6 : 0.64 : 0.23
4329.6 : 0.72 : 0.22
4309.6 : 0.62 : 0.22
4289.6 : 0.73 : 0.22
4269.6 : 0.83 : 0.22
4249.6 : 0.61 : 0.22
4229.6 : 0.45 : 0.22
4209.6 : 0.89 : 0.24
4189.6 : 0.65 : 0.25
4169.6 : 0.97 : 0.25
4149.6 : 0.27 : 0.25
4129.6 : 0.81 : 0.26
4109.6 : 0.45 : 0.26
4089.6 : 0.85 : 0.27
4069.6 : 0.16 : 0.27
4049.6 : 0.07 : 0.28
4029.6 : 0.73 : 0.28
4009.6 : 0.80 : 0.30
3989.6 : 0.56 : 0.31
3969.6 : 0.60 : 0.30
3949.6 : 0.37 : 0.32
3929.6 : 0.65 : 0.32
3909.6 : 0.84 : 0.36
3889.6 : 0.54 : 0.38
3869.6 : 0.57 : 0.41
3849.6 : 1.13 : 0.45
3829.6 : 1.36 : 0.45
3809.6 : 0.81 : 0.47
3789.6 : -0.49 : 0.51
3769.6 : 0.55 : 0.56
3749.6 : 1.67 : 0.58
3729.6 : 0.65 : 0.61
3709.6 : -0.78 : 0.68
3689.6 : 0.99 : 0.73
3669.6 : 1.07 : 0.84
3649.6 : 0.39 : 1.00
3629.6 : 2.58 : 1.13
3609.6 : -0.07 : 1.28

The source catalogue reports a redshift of 0.25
